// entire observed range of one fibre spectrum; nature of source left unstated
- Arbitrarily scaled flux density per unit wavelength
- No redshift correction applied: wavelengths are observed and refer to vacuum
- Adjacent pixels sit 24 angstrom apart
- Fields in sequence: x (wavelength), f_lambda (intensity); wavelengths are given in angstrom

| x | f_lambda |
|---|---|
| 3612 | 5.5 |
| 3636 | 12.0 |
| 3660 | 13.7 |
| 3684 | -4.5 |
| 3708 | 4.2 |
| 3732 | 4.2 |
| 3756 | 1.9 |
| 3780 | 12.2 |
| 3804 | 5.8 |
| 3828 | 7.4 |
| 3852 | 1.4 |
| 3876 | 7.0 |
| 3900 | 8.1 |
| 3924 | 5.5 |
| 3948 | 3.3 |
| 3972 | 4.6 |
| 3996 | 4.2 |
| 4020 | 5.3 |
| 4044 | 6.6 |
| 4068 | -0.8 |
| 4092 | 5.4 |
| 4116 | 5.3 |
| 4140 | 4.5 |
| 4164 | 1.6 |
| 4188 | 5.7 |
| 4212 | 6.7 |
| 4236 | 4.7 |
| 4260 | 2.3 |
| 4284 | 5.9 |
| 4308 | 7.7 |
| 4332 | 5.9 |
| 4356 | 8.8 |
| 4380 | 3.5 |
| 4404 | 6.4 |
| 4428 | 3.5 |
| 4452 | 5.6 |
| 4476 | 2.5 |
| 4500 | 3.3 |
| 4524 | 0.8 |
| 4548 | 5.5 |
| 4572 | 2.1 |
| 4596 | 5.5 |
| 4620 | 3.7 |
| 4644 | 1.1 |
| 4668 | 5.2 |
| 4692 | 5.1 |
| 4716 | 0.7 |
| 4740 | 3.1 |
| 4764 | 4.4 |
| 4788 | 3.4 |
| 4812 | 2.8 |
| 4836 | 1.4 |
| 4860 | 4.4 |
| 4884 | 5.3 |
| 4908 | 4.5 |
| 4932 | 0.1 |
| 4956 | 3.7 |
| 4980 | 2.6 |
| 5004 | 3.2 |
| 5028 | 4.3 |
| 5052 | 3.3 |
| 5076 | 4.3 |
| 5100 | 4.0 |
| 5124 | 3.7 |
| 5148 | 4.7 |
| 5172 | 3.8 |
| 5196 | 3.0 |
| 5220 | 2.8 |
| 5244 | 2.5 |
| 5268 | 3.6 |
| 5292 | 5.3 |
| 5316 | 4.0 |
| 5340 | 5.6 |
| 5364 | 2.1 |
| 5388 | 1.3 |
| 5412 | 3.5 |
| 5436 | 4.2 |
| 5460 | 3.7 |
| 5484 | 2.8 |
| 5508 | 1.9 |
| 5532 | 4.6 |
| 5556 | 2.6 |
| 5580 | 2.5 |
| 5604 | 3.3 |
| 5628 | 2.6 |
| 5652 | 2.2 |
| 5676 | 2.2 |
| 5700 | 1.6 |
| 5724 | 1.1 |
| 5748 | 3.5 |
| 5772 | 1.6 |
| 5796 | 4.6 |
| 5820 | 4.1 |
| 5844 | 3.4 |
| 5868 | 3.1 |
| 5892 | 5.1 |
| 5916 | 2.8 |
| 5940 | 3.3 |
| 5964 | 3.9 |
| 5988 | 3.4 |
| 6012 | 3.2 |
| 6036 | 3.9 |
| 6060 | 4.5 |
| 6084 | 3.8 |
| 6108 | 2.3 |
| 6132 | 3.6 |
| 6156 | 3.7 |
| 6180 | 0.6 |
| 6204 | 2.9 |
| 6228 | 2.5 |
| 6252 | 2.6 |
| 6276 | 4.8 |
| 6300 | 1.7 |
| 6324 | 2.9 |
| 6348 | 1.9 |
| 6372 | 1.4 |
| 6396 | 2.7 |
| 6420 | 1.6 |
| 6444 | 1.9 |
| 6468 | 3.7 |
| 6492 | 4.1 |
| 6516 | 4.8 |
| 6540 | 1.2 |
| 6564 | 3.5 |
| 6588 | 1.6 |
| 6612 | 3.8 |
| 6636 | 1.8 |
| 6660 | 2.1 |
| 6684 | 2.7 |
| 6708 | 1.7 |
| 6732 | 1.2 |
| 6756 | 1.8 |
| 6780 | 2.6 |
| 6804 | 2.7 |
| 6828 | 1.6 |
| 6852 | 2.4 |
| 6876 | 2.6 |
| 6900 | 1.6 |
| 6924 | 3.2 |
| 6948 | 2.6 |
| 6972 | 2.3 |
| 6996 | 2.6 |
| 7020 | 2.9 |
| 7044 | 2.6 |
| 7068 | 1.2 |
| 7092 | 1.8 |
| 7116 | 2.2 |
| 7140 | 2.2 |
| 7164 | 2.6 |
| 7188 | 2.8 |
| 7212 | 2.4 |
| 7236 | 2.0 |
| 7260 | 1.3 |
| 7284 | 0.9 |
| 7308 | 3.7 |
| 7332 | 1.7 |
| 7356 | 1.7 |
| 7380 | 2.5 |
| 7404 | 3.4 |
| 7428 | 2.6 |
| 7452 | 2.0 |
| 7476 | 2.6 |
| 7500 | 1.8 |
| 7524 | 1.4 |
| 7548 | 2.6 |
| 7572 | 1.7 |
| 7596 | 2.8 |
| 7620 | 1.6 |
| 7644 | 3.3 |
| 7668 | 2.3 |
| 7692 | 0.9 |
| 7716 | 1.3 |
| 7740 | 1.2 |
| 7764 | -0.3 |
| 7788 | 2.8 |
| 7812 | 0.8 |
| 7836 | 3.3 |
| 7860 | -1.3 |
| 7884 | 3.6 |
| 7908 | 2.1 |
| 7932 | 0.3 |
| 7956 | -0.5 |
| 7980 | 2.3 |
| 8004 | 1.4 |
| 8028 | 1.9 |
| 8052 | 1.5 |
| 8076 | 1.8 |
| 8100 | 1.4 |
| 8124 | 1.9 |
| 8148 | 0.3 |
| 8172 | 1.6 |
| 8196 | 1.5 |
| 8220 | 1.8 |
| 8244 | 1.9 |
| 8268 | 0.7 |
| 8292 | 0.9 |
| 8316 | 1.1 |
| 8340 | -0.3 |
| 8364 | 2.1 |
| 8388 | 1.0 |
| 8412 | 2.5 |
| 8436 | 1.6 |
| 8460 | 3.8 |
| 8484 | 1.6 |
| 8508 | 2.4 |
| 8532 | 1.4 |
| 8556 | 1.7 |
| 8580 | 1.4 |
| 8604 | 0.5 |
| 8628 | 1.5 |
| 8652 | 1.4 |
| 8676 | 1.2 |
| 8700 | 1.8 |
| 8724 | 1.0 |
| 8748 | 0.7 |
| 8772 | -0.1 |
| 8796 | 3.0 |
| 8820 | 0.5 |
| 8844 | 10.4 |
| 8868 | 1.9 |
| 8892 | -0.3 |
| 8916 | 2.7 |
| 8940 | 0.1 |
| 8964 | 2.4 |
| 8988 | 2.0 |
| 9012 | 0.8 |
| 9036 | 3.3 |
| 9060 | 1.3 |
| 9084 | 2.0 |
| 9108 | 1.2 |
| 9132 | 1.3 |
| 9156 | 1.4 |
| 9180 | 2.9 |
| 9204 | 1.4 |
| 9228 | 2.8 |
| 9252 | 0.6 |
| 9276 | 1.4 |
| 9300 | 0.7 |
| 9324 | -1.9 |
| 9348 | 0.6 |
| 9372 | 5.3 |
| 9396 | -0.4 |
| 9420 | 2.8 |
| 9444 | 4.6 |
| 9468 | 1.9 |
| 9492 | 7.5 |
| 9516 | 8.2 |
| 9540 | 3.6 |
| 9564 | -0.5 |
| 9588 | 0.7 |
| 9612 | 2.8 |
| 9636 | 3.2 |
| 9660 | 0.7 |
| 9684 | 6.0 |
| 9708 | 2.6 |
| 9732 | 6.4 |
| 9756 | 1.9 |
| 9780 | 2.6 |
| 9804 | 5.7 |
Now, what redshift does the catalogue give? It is 1.373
